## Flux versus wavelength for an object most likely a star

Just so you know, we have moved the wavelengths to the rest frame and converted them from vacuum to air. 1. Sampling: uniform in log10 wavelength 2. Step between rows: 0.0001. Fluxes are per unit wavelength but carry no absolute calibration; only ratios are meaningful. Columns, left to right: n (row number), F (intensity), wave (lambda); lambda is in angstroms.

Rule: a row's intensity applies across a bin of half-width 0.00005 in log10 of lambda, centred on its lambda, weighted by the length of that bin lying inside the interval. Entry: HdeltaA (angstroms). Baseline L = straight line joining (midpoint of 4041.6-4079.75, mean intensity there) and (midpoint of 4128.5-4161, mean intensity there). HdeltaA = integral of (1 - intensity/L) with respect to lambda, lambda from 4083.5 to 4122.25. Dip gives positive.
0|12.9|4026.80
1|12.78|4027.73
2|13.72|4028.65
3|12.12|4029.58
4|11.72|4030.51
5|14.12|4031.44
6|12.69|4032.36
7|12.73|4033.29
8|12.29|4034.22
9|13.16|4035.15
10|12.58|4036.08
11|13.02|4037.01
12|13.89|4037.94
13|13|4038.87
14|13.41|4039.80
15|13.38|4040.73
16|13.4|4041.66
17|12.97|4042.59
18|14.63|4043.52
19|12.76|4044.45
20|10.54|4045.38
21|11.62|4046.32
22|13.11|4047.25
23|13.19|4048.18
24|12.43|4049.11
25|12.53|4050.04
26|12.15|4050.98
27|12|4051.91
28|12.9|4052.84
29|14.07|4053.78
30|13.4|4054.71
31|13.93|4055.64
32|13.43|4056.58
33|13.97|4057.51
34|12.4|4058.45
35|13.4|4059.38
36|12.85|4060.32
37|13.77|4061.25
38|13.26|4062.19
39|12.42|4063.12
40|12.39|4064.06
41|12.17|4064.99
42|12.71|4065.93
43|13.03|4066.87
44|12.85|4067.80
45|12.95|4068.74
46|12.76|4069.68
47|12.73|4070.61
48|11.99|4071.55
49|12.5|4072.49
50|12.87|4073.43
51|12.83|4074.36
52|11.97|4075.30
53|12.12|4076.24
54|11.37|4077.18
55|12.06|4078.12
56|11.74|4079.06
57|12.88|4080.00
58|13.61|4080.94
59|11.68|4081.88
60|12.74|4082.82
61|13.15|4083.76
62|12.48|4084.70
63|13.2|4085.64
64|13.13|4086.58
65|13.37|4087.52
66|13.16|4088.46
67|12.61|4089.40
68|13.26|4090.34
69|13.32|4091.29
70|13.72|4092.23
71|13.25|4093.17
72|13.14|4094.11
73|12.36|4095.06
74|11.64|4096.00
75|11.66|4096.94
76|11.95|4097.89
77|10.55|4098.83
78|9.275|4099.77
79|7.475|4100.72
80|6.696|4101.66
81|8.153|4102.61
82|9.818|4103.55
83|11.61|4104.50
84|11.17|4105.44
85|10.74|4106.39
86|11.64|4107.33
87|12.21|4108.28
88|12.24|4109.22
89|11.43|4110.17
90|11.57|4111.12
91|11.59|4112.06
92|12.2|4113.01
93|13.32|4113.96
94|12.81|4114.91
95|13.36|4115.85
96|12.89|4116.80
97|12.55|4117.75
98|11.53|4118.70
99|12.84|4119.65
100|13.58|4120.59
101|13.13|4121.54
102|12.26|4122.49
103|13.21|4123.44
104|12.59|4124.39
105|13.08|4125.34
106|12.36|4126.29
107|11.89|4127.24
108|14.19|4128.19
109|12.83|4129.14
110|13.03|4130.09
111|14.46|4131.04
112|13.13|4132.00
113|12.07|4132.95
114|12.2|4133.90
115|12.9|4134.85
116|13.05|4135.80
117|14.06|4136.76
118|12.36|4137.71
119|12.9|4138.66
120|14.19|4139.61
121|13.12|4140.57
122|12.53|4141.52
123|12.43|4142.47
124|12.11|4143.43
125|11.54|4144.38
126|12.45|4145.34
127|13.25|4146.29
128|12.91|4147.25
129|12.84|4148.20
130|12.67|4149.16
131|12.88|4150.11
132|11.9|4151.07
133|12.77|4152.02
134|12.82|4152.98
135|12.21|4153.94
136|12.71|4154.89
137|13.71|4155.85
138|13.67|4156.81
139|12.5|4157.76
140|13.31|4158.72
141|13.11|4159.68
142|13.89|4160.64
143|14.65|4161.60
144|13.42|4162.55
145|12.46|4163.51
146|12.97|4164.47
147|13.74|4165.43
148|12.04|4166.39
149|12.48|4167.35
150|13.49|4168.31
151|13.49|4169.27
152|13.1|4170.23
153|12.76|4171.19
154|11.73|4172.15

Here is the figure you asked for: 2.6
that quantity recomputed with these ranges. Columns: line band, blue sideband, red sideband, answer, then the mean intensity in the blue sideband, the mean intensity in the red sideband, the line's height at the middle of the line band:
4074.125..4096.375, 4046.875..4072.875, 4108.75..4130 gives 0.14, 12.9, 12.6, 12.8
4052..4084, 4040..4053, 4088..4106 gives -1.78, 12.7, 11.3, 12.1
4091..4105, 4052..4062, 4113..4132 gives 2.29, 13.3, 12.9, 13.1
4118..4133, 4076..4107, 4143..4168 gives -0.64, 11.8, 12.9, 12.4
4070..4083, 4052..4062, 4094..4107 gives -0.37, 13.3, 10.4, 12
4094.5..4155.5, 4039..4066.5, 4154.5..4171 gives 4.31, 12.9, 13.2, 13.1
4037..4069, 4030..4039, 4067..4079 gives -0.75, 12.9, 12.4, 12.7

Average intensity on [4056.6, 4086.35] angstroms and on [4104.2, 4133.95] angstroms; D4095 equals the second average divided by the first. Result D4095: 0.99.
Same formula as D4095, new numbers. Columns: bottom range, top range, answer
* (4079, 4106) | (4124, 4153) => 1.09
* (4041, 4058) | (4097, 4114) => 0.83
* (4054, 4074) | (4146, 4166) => 1.01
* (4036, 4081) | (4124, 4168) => 1.01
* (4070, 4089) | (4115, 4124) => 1.02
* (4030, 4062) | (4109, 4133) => 0.98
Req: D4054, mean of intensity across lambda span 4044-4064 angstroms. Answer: 12.9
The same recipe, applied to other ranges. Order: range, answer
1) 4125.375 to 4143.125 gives 13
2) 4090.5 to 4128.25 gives 11.9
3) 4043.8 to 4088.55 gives 12.7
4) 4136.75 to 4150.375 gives 12.8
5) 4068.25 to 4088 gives 12.6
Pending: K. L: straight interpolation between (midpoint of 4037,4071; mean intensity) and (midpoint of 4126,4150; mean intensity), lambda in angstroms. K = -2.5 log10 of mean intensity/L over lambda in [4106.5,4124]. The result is 0.04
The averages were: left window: 13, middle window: 12.4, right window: 12.9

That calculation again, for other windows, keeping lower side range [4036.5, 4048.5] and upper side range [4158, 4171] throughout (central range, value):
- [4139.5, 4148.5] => 0.042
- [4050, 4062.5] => -0.012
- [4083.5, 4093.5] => -0.007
